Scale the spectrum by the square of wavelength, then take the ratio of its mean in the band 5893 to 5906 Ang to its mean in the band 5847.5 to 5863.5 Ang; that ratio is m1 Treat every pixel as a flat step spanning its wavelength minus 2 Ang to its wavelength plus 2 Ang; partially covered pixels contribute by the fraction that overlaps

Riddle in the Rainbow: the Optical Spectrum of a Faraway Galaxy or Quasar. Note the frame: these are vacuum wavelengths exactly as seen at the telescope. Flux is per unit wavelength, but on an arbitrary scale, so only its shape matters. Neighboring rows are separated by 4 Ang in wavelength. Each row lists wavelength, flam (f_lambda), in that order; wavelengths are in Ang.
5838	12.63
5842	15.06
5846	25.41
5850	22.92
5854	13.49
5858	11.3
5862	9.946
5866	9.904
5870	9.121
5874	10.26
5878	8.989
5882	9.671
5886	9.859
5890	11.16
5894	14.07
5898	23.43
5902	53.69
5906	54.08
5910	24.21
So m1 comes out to 2.41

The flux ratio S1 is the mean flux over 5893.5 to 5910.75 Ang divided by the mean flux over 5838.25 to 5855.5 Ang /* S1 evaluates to 1.94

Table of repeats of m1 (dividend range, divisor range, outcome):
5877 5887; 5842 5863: 0.57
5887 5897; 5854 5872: 1.30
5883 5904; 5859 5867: 2.19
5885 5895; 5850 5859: 0.79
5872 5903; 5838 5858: 0.94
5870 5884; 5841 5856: 0.50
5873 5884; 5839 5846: 0.55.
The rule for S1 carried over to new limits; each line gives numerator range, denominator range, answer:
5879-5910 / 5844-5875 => 1.73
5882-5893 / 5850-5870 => 0.88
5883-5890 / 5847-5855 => 0.52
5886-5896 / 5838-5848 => 0.64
